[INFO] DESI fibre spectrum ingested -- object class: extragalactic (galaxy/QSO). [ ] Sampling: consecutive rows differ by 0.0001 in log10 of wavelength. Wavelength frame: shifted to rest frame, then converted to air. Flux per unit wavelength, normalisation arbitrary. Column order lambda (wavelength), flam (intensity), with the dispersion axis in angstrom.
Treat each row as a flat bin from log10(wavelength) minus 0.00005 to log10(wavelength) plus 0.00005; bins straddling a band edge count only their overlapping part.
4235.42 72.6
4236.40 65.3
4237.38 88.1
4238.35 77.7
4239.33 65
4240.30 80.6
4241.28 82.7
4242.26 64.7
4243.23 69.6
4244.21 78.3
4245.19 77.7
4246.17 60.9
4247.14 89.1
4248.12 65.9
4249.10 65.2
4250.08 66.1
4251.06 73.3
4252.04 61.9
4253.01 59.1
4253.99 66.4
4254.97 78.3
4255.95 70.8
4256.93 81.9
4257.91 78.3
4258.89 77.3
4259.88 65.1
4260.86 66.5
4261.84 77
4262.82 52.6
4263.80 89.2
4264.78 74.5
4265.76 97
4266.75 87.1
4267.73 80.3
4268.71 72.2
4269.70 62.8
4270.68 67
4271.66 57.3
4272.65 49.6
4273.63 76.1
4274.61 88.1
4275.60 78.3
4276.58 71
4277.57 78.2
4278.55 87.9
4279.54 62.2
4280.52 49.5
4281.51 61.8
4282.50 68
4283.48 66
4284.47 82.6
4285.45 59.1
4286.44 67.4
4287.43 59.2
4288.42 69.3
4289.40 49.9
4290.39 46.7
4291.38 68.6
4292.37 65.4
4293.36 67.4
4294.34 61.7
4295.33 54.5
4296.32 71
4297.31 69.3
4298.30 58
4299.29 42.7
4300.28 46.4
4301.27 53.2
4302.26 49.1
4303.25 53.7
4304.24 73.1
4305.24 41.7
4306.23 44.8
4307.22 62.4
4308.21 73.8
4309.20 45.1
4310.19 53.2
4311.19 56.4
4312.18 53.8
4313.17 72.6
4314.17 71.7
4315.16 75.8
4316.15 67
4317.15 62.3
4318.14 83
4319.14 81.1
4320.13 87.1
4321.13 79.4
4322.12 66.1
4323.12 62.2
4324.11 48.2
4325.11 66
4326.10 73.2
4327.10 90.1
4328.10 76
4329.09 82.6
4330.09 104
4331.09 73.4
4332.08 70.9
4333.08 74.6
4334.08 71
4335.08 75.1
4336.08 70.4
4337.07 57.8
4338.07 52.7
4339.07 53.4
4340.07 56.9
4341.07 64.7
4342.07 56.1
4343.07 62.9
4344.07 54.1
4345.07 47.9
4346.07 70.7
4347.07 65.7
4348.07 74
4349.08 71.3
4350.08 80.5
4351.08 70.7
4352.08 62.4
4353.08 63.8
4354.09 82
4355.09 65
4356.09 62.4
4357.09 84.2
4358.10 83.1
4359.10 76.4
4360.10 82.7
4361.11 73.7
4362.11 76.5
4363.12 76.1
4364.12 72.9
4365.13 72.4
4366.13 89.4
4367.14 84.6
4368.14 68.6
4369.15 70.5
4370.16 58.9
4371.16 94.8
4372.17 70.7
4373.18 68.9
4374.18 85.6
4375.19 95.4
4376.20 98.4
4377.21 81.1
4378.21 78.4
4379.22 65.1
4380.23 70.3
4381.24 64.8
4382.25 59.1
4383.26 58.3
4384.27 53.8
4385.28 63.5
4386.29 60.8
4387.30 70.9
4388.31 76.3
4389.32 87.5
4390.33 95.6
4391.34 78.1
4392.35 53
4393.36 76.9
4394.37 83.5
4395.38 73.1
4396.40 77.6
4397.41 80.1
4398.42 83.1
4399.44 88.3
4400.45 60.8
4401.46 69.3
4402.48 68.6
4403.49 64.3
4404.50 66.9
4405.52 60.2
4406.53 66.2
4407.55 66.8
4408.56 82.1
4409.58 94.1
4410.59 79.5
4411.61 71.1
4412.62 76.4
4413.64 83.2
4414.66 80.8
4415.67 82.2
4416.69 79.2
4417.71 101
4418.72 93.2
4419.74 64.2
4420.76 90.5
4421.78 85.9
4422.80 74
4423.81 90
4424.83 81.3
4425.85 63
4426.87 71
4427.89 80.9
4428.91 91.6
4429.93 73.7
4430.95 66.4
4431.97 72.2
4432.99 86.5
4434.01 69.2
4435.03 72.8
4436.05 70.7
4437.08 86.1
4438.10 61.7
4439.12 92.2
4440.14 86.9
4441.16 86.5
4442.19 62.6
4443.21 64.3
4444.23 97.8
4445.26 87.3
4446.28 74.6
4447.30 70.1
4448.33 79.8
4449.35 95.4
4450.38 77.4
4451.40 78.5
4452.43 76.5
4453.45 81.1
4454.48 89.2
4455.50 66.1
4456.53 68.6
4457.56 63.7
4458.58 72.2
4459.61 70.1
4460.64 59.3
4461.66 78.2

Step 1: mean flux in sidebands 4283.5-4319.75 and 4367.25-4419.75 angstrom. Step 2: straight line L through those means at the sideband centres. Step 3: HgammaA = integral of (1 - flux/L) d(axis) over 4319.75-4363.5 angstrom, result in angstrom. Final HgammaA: -1.9 angstrom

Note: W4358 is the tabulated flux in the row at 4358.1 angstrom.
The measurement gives 83.1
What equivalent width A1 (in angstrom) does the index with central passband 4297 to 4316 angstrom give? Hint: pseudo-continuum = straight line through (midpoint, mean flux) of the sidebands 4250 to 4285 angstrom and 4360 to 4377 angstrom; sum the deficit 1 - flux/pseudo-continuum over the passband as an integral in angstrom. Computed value 4.3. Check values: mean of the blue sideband 71.8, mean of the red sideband 78.7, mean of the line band 57.8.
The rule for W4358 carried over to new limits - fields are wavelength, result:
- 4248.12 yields 65.9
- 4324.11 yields 48.2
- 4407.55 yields 66.8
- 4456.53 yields 68.6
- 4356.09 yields 62.4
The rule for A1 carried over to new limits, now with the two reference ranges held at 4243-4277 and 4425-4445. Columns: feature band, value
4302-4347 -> 4.8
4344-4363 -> 0.9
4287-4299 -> 1.9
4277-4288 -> 0.8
